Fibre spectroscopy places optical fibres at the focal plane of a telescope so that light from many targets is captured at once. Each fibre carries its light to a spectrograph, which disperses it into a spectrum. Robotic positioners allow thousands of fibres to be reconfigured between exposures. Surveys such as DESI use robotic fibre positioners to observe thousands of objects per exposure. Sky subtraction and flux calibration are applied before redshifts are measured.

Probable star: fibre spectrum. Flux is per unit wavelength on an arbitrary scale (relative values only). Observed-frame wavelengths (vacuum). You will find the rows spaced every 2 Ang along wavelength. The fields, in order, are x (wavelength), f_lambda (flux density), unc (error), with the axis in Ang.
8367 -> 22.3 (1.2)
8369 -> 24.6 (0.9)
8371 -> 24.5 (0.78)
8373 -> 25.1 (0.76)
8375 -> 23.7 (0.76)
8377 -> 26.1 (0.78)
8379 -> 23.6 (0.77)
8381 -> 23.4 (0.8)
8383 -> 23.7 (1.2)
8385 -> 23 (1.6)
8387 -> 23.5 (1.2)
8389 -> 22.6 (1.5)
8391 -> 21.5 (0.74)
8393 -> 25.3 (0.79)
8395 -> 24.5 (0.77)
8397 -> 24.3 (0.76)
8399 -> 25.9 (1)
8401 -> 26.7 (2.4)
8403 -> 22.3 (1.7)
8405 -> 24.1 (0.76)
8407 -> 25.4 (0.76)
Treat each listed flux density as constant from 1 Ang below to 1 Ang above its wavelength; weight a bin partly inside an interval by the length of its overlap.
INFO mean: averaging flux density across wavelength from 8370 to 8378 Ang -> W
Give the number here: 24.9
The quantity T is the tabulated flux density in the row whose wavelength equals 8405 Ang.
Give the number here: 24.1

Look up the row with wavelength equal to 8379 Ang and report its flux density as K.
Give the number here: 23.6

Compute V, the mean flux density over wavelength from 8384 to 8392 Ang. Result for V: 22.6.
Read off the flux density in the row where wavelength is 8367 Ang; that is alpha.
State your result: 22.3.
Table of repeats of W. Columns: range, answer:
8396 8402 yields 25.6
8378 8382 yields 23.5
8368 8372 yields 24.6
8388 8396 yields 23.5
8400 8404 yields 24.5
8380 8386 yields 23.4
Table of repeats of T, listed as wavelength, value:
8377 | 26.1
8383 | 23.7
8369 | 24.6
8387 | 23.5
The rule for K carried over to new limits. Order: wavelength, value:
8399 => 25.9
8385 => 23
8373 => 25.1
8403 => 22.3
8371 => 24.5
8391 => 21.5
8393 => 25.3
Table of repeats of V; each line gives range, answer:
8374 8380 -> 24.5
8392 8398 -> 24.7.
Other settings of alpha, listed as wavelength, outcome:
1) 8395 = 24.5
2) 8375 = 23.7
